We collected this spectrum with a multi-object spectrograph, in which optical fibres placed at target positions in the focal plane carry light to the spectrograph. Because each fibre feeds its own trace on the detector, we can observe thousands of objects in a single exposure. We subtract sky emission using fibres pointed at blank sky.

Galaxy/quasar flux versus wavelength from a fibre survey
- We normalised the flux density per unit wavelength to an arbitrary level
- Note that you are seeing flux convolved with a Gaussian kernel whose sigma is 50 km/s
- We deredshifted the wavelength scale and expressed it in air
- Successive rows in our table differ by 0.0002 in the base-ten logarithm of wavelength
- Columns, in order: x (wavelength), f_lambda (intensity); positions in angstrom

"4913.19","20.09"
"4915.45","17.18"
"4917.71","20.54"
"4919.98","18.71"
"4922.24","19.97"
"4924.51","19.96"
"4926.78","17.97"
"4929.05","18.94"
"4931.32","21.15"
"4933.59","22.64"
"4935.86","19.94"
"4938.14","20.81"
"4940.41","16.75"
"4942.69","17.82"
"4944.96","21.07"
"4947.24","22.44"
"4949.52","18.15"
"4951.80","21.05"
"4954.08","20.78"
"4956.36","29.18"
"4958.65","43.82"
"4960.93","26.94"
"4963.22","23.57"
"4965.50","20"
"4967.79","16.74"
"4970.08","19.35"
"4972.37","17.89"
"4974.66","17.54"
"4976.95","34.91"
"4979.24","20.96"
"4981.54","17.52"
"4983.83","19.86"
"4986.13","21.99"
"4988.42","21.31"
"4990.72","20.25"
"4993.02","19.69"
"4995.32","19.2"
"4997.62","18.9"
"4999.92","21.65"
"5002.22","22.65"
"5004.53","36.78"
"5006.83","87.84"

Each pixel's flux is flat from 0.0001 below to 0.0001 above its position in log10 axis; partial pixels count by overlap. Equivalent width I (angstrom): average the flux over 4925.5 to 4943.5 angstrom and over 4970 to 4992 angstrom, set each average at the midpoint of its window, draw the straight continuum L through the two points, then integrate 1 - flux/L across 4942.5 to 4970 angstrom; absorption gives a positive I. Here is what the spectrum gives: -4.3 angstrom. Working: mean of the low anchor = 19.5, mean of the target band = 23.5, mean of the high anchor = 21.2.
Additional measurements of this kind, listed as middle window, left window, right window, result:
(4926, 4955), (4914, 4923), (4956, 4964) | 6.2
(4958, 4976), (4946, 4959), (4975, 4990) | 0.7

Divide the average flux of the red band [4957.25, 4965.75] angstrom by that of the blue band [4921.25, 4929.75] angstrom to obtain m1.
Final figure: 1.54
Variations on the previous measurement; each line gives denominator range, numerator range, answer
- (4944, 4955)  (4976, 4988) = 1.10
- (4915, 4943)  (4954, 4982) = 1.23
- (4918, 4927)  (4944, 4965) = 1.29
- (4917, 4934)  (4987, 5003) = 1.03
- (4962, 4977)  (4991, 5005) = 1.09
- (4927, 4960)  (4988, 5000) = 0.89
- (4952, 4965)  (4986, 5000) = 0.73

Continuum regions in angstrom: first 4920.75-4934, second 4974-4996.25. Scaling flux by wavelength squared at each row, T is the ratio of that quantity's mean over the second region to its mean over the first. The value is 1.1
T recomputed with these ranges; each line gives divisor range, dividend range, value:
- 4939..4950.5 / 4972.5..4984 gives 1.15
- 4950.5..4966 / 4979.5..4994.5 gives 0.76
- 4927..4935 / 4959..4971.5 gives 1.12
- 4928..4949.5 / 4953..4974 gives 1.21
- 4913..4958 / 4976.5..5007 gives 1.26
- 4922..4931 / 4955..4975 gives 1.27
